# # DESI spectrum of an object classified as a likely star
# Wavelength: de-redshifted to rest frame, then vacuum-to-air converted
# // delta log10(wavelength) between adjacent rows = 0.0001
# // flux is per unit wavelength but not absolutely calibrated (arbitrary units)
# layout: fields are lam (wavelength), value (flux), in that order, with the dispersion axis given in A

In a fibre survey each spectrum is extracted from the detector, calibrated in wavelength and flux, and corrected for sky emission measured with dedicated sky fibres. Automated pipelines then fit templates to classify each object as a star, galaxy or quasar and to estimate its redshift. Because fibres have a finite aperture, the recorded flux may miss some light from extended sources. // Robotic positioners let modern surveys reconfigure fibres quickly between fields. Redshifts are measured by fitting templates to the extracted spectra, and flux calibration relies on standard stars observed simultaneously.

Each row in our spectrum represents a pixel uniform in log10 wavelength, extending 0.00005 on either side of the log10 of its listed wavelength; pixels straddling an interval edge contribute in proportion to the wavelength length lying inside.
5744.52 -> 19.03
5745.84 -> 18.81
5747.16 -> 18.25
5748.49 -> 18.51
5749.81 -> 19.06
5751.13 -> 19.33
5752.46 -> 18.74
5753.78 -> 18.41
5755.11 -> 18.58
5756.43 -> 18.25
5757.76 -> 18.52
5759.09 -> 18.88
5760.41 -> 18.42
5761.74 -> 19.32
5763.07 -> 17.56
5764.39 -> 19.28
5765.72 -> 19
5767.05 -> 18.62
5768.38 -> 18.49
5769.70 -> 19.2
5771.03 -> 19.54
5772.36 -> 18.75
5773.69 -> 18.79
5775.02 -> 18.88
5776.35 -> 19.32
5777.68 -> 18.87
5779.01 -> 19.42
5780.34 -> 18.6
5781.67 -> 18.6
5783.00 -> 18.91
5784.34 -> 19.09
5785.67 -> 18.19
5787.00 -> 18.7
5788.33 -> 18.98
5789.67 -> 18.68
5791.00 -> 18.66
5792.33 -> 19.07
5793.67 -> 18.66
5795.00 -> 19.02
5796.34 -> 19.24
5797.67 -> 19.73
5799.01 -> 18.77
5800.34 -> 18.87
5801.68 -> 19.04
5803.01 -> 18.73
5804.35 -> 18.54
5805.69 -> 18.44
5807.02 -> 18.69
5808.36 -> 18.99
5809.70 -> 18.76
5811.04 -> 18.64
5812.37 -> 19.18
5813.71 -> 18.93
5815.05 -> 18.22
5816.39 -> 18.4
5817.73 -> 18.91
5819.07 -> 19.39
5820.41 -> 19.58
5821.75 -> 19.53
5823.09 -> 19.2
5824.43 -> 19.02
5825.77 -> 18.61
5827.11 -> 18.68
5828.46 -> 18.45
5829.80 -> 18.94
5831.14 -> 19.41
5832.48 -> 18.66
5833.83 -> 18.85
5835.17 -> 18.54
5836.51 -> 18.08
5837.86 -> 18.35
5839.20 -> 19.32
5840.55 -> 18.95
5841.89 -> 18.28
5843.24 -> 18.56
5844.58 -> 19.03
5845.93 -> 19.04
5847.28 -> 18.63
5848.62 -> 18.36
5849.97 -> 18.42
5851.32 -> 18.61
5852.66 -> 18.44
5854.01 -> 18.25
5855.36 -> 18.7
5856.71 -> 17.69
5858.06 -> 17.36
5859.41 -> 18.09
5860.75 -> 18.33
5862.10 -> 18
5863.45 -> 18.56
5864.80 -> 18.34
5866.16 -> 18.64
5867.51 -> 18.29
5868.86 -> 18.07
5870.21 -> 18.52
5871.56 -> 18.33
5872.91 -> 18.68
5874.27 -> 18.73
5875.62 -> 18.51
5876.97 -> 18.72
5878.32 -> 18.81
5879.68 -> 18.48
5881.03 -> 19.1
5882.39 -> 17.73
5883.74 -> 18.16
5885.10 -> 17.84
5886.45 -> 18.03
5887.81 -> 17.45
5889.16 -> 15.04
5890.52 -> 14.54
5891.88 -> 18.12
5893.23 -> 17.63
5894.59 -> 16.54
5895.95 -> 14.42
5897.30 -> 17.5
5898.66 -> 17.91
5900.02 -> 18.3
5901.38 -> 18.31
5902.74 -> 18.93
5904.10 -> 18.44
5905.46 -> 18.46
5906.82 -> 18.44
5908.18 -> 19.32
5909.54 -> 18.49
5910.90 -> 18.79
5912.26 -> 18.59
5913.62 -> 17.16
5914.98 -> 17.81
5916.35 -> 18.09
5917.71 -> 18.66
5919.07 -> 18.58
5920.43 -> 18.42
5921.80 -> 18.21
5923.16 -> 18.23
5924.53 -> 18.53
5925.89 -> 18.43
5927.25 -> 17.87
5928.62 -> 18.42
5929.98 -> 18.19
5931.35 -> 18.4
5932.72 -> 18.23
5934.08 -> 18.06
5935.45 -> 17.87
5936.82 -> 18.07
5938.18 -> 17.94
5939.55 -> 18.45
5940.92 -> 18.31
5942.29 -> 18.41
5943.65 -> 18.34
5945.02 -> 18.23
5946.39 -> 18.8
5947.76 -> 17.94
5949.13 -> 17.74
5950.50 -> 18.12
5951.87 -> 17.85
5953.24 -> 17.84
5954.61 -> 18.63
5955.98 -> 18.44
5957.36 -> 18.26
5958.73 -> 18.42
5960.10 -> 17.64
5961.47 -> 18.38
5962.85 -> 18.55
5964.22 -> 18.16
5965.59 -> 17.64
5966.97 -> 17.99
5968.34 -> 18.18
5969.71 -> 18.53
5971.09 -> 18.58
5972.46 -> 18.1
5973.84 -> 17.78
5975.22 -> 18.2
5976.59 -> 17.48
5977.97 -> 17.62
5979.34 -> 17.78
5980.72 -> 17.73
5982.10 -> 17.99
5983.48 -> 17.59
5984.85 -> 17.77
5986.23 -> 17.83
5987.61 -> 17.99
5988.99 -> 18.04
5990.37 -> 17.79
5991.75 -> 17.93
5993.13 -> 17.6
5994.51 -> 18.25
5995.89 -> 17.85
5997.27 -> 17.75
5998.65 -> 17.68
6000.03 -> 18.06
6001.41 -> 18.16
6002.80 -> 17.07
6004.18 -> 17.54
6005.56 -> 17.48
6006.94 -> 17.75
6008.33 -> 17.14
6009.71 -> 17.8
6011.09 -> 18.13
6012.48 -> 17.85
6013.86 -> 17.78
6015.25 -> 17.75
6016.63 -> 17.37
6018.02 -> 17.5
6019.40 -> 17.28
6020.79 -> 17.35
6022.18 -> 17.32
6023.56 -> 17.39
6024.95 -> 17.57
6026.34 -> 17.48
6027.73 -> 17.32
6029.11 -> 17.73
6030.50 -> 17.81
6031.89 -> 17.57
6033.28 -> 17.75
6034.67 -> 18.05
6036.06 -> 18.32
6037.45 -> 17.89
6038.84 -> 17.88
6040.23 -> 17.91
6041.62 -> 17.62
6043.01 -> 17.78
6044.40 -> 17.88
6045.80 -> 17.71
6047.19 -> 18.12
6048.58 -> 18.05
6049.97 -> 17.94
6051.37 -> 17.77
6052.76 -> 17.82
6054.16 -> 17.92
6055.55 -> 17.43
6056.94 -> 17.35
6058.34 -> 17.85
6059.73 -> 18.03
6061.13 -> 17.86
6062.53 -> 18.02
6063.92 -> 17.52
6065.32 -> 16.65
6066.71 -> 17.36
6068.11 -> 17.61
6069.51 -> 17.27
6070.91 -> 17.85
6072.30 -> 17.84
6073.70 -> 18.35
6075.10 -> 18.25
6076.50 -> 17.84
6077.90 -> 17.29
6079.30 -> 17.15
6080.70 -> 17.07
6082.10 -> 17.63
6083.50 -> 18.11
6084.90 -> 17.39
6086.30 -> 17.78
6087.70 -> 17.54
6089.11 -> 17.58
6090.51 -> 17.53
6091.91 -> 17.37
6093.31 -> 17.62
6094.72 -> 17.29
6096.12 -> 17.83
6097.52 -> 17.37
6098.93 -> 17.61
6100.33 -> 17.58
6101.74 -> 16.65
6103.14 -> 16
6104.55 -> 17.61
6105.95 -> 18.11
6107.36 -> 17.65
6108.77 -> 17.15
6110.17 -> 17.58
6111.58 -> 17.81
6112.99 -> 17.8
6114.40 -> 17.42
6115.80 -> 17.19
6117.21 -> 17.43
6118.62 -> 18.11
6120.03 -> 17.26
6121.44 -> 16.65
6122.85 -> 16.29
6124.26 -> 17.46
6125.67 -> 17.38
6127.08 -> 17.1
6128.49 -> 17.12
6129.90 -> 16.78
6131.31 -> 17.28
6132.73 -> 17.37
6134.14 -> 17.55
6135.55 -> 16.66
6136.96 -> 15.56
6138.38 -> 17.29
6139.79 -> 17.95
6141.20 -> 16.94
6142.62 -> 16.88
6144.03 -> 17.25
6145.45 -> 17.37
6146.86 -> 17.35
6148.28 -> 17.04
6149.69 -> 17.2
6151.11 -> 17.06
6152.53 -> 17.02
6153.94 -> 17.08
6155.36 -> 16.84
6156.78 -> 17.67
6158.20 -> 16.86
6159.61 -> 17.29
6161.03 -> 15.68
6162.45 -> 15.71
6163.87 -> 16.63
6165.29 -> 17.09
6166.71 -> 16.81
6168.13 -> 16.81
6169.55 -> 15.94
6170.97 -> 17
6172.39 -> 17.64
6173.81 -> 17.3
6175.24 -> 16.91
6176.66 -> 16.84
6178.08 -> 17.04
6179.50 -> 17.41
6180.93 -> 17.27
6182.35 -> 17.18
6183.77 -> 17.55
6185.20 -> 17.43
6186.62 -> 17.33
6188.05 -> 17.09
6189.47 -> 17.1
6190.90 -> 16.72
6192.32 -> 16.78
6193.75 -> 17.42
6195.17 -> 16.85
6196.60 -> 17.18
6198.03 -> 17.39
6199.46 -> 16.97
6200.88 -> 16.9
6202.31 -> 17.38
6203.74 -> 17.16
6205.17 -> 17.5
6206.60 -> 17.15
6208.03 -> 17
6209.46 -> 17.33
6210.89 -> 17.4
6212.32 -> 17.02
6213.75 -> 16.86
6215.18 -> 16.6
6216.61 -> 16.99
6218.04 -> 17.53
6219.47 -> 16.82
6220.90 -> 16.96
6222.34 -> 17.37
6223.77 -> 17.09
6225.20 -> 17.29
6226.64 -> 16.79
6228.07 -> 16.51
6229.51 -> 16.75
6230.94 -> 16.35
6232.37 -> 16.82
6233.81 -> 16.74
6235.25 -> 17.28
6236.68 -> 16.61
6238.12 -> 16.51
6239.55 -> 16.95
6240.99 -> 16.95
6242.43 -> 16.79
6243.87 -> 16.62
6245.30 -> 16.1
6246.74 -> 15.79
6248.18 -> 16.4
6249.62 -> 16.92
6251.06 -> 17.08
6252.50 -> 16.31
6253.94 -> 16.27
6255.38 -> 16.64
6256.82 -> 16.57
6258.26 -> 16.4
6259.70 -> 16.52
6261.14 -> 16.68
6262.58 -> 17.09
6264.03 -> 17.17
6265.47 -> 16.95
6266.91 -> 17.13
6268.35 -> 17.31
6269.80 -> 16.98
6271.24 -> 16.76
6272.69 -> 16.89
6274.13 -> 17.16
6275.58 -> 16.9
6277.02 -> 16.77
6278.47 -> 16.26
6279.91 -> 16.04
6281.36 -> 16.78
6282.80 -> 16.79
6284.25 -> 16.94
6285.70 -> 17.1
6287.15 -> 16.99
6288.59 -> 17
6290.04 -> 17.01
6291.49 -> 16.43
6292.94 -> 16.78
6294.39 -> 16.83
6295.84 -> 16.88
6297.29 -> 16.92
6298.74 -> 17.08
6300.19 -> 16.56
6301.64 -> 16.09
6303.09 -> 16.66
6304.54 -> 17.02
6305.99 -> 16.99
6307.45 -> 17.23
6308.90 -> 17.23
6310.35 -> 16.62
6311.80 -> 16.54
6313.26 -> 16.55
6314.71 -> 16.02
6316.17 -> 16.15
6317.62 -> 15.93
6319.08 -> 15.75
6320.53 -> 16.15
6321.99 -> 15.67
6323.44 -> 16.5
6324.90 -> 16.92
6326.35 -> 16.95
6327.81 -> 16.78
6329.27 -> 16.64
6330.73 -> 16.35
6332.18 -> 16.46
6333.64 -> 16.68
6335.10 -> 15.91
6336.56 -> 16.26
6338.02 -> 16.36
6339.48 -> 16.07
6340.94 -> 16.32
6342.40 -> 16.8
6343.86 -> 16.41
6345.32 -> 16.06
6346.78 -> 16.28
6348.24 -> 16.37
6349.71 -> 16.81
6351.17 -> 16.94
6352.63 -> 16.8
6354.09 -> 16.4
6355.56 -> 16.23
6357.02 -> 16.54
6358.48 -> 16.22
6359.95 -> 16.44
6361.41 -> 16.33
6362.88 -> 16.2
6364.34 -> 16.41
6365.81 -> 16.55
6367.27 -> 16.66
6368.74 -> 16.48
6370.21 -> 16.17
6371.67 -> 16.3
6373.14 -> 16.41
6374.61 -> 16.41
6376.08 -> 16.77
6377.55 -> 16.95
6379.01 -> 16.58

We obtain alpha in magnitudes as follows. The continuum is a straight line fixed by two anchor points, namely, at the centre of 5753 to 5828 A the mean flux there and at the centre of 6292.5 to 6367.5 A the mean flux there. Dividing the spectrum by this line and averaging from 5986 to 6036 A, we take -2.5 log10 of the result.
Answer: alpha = 0.012 mag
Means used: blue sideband 18.8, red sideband 16.5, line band 17.7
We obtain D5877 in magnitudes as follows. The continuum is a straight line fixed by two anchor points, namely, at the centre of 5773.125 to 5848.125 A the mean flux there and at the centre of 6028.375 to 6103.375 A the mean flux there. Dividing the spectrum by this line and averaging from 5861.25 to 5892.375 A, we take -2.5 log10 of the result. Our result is 0.03 mag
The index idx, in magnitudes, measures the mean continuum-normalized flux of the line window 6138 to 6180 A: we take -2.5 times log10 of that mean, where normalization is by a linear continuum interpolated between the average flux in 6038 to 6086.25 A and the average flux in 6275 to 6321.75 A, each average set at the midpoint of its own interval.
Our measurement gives 0.018 mag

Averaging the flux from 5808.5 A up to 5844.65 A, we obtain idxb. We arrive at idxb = 18.8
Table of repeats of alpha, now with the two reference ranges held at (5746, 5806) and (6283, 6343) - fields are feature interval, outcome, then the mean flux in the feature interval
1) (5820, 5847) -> -0.02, 18.8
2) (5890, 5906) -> 0.05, 17.4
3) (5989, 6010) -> 0.01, 17.7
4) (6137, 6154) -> 0.01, 17.1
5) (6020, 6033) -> 0.02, 17.5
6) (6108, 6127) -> 0.00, 17.3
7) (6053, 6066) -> 0.00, 17.6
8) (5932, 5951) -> 0.00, 18.2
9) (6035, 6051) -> -0.01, 17.9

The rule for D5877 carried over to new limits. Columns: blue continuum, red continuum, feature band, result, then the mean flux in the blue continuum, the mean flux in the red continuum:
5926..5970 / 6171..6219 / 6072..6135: 0.01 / 18.2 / 17.2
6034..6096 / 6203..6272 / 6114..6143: 0.02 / 17.7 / 16.8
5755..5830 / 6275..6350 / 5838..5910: 0.02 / 18.8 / 16.6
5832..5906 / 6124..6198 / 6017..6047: -0.01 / 18.1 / 17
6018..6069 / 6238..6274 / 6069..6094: -0.01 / 17.7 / 16.7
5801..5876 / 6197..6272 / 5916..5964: 0.00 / 18.6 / 16.9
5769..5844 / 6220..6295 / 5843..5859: 0.01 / 18.9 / 16.8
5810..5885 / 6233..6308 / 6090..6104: 0.01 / 18.6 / 16.8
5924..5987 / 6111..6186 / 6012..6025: 0.02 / 18.1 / 17.1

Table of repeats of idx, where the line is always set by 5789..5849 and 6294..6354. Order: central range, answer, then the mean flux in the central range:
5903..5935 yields 0.00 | 18.3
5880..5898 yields 0.09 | 17.1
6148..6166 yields 0.03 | 16.9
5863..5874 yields 0.01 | 18.4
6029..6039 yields 0.00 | 17.9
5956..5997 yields 0.01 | 18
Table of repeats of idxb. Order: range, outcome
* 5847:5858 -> 18.3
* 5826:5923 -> 18.2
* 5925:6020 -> 18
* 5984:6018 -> 17.8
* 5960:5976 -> 18.2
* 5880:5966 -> 18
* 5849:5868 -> 18.3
